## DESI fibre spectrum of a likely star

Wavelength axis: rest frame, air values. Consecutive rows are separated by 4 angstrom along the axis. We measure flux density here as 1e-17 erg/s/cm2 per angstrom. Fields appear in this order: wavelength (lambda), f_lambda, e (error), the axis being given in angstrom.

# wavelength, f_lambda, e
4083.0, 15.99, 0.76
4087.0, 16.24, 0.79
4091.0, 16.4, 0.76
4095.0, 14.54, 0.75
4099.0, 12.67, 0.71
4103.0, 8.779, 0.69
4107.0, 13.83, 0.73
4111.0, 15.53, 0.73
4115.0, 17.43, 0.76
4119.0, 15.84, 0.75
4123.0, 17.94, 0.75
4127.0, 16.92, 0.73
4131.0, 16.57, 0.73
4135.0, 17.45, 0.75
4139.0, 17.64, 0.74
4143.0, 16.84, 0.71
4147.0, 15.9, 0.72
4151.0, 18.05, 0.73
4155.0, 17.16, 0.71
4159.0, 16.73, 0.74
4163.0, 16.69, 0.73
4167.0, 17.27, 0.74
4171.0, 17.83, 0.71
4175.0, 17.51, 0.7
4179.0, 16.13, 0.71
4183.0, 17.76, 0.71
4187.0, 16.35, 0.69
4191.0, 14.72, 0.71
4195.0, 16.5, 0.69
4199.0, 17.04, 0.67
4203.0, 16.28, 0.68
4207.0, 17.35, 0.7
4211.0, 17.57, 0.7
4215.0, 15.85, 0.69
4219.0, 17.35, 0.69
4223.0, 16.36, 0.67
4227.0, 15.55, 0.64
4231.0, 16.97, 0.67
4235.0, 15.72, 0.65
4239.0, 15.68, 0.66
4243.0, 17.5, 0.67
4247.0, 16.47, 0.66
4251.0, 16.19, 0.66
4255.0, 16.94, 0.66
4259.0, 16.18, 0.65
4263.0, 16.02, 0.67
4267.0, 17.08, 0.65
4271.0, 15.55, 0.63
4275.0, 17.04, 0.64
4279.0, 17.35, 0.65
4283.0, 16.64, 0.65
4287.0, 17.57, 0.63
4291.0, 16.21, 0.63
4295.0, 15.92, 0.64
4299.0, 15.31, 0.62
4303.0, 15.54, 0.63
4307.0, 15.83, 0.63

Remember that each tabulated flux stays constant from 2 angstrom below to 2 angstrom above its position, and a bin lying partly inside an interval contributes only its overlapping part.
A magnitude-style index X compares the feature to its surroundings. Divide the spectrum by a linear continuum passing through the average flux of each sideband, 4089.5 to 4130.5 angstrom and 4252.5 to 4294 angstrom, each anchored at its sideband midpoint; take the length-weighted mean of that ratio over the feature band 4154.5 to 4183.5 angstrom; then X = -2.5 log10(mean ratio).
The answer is -0.10 mag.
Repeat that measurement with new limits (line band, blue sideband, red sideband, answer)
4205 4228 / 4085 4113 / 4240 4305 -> -0.07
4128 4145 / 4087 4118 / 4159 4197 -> -0.11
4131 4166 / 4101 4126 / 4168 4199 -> -0.08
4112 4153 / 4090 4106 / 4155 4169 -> -0.13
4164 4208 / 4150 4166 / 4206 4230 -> 0.01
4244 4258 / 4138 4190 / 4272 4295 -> 0.02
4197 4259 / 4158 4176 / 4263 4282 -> 0.02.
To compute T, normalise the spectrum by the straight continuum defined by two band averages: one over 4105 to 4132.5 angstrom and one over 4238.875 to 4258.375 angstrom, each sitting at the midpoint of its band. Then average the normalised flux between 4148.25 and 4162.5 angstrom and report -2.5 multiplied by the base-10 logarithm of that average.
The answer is -0.05 mag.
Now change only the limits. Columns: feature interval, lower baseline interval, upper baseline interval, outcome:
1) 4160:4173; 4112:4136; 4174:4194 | -0.04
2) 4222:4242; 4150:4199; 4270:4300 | 0.04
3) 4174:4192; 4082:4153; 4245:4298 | -0.03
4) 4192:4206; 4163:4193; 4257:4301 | 0.01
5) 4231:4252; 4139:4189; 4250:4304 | 0.02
